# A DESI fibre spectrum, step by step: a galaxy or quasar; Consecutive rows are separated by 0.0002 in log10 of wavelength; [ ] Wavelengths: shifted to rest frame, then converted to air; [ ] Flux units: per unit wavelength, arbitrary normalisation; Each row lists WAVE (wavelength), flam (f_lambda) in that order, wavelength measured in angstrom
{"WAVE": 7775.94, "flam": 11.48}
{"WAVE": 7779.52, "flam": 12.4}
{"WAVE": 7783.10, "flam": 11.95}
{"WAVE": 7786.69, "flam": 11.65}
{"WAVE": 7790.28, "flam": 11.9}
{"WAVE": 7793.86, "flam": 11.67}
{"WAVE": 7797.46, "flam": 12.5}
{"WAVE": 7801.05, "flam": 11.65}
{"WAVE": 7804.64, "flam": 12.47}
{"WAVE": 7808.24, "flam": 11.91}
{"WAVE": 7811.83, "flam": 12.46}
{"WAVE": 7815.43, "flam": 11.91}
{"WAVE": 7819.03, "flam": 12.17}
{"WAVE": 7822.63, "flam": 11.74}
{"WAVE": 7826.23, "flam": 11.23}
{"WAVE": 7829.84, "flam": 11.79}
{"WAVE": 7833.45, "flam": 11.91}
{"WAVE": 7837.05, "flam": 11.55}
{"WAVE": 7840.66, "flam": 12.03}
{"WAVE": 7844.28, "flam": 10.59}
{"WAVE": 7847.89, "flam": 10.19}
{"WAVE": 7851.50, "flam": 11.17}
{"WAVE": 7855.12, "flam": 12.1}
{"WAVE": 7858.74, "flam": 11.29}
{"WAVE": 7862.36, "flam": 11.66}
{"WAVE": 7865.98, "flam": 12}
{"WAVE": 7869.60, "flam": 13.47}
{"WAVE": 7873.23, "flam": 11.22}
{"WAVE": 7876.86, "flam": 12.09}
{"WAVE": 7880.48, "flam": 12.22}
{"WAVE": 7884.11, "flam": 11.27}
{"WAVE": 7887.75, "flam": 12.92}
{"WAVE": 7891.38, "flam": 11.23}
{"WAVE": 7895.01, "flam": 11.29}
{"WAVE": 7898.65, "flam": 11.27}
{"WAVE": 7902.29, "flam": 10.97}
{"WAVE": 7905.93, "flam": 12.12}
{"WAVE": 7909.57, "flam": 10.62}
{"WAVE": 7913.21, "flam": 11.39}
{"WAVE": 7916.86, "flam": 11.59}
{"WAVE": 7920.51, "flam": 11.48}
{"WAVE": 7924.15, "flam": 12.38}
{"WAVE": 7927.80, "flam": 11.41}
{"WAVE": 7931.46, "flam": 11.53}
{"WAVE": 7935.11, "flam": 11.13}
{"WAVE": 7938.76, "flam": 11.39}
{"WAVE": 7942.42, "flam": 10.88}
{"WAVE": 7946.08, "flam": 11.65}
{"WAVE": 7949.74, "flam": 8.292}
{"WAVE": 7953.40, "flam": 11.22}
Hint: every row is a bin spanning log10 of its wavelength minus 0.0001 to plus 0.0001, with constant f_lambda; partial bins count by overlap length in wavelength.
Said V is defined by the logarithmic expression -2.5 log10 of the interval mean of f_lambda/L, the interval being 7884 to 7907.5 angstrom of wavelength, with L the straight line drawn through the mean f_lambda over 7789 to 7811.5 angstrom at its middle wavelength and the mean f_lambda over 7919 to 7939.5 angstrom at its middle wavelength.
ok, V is 0.01 mag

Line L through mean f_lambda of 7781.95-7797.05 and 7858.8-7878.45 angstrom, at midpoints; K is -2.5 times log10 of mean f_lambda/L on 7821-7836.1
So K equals 0.02 mag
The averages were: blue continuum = 11.8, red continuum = 12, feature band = 11.7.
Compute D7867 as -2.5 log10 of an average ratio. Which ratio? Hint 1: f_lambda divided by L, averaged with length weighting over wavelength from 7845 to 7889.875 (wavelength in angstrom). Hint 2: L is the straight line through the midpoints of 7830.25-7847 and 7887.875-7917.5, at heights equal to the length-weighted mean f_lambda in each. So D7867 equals -0.03 mag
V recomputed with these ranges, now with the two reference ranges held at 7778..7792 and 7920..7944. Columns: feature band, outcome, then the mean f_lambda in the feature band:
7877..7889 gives -0.04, 12.1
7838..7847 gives 0.05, 11.2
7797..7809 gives -0.02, 12.1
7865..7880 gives -0.05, 12.2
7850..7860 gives 0.02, 11.5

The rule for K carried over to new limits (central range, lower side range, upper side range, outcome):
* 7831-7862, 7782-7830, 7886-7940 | 0.037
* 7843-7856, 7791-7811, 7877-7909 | 0.084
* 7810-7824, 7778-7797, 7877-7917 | -0.022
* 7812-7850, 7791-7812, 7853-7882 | 0.045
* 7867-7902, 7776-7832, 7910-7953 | -0.036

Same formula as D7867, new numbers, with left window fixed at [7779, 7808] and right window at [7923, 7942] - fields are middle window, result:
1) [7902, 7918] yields 0.020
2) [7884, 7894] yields -0.019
